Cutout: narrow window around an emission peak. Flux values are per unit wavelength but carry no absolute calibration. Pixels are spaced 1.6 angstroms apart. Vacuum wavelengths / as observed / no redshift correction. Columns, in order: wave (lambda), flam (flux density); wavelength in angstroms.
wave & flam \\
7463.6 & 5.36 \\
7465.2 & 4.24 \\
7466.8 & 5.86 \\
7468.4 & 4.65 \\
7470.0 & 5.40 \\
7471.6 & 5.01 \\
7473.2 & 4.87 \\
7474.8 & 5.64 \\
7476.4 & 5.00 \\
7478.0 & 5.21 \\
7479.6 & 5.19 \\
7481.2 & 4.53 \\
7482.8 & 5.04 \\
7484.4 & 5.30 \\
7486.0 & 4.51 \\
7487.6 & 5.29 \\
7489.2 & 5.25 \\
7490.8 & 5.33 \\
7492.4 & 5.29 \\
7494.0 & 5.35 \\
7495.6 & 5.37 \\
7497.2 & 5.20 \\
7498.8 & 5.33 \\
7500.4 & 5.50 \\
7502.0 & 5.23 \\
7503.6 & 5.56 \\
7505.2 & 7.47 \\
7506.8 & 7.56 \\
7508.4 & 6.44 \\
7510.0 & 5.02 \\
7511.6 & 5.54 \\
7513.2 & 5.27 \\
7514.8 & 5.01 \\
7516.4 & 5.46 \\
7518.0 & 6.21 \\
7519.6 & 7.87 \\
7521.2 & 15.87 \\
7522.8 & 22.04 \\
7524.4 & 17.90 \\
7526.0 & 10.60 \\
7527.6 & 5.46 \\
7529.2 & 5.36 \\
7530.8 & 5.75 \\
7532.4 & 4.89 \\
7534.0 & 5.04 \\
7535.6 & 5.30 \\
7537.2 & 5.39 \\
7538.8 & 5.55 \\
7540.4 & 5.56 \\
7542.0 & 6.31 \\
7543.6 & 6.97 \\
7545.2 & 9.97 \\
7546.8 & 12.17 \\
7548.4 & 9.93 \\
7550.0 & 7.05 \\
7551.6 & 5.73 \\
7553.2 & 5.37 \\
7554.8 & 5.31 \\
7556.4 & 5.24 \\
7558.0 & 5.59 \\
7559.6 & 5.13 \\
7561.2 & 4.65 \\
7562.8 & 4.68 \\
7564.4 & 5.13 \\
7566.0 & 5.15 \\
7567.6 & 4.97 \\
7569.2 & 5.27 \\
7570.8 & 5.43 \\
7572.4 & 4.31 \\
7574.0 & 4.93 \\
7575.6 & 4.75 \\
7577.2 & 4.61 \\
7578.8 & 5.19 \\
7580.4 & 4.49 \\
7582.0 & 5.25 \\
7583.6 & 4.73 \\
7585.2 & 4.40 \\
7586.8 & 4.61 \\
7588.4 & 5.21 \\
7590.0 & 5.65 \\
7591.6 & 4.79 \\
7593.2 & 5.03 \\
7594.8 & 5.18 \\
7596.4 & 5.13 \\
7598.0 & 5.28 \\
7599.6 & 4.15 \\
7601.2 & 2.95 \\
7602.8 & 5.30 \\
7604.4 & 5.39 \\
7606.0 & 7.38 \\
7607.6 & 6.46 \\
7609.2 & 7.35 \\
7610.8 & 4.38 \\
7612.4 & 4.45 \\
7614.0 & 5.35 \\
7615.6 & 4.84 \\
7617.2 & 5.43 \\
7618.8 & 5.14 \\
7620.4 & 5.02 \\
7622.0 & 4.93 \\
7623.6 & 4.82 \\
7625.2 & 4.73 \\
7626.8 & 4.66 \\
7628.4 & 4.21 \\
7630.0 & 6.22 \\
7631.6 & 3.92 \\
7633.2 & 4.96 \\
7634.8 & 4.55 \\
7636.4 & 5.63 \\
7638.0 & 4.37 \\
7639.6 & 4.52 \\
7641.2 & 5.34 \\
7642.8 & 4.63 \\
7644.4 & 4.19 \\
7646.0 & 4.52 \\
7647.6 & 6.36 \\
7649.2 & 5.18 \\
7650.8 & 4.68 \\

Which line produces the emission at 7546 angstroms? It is [N II] 6583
